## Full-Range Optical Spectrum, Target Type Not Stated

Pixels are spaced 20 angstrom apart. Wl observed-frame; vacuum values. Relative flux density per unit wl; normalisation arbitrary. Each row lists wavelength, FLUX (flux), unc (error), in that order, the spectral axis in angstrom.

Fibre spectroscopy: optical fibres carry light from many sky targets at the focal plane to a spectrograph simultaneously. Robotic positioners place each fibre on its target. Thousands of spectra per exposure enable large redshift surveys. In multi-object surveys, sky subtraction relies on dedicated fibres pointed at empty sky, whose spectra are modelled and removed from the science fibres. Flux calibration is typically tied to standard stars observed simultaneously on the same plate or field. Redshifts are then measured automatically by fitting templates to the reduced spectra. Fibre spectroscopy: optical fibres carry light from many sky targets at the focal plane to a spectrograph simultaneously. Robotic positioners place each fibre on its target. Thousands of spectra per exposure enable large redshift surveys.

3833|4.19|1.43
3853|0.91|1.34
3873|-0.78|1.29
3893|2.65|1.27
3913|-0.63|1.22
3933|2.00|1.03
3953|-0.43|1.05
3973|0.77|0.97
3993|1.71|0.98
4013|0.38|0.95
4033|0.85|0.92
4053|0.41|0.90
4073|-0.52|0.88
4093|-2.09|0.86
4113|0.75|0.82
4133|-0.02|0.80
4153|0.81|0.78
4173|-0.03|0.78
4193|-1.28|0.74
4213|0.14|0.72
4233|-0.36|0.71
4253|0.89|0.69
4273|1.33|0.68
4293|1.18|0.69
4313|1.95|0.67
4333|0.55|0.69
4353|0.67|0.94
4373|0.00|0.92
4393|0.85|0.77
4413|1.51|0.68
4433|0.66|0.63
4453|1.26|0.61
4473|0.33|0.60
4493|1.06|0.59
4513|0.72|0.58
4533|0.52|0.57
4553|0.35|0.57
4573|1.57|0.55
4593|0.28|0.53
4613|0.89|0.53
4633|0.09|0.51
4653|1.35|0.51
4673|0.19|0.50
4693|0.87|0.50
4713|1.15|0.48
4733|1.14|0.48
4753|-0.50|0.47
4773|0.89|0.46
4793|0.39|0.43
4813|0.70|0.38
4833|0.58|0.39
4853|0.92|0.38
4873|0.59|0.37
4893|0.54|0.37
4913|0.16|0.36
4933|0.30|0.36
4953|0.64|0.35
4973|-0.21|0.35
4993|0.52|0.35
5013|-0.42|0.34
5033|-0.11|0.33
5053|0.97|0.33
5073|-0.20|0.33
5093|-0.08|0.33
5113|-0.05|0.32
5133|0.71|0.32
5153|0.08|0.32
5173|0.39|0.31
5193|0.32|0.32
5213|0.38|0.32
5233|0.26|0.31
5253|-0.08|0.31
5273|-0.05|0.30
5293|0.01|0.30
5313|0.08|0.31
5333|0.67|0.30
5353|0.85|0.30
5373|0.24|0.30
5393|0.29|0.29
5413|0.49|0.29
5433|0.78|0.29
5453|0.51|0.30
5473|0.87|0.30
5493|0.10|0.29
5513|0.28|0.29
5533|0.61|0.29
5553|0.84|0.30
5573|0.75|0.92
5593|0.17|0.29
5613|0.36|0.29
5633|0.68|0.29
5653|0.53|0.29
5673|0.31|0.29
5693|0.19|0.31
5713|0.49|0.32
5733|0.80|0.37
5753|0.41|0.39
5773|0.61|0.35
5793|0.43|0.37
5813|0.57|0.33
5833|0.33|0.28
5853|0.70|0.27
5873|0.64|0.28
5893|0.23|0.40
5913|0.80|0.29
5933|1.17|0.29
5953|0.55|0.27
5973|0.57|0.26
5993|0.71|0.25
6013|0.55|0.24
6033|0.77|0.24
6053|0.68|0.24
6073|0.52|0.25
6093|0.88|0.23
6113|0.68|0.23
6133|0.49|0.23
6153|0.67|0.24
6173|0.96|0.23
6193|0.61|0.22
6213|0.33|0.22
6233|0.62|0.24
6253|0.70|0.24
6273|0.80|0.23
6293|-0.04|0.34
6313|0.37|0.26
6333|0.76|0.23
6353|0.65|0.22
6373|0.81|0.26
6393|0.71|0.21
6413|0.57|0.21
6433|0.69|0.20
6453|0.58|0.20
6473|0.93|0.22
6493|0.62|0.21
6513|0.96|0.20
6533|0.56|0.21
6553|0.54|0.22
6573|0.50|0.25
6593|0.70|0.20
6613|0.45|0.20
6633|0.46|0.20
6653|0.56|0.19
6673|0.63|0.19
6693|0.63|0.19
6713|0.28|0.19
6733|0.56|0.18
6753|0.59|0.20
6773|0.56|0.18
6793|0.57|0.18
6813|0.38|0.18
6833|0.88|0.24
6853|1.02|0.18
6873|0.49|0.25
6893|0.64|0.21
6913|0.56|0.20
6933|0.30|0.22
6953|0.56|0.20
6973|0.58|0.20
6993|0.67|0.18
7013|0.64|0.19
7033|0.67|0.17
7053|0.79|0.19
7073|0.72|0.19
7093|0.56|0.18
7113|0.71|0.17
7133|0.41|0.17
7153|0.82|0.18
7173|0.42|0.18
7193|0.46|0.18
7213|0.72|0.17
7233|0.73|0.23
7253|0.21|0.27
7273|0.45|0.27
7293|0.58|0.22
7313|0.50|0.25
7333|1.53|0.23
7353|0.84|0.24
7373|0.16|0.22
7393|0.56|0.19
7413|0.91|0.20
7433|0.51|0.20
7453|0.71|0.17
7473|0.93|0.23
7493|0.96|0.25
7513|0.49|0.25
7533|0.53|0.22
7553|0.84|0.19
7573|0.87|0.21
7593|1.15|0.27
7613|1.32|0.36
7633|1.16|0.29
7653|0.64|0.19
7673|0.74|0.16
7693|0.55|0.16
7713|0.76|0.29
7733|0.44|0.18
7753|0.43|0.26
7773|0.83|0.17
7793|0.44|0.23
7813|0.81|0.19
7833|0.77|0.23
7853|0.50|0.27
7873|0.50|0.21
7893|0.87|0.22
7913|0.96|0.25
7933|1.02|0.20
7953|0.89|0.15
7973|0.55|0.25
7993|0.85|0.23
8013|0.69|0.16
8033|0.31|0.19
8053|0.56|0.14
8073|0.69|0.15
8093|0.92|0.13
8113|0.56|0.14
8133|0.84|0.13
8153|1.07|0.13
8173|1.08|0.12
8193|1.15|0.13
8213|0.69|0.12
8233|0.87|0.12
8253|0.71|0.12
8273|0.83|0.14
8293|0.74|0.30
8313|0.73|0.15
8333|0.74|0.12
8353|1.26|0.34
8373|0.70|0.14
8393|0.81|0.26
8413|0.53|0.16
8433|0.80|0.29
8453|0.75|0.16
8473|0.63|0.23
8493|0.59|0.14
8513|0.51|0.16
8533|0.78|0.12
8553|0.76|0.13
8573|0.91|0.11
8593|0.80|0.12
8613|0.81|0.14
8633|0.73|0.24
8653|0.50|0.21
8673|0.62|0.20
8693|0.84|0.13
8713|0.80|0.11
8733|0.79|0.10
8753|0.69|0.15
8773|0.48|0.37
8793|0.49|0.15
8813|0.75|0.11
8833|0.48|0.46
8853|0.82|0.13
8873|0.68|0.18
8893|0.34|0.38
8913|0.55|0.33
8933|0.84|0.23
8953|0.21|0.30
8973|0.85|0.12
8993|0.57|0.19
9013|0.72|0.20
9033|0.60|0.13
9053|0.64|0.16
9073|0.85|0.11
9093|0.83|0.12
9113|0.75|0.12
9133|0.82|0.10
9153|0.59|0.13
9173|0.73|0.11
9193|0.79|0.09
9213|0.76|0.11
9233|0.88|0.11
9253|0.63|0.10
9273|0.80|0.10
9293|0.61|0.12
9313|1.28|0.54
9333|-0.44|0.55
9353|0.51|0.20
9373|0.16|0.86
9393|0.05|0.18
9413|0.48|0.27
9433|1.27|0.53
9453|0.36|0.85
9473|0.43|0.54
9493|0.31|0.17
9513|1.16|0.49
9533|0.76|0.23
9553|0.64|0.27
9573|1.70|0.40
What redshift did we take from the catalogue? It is 0.97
